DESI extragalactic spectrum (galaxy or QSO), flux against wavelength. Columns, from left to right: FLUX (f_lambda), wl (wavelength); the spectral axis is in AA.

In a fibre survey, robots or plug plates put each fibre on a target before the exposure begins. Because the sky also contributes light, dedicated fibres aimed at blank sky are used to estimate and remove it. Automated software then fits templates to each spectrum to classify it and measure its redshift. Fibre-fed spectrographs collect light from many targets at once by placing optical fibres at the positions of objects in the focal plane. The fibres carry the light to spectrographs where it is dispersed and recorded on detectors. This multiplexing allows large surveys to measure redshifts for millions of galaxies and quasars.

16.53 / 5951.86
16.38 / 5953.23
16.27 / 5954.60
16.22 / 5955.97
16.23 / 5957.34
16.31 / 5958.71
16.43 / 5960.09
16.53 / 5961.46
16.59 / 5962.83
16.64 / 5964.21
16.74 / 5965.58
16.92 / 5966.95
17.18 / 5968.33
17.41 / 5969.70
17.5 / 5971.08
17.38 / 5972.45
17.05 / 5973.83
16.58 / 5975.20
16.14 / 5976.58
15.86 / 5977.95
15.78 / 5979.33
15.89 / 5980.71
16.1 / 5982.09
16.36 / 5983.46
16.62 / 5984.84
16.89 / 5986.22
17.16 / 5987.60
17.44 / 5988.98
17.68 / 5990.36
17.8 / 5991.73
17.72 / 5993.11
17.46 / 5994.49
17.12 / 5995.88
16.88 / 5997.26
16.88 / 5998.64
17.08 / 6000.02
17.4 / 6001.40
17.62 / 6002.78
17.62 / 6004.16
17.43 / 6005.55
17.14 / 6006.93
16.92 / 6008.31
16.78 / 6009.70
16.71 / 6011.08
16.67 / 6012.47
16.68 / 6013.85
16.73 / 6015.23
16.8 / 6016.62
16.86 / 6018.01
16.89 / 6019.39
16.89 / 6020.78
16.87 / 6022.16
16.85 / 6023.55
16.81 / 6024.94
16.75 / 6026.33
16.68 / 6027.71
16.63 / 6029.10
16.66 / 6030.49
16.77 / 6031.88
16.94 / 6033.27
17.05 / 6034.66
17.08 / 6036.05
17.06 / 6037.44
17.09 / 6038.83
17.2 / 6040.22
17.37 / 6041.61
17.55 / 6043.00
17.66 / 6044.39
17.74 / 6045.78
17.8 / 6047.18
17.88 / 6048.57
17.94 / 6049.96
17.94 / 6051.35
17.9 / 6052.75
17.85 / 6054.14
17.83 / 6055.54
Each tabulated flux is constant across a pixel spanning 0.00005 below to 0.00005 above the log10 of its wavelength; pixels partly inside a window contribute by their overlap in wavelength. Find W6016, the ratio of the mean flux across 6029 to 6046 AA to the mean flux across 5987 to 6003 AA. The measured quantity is 1.0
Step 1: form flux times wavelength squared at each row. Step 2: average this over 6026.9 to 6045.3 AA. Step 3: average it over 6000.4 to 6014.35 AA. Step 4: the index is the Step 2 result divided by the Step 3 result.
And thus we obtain 1.01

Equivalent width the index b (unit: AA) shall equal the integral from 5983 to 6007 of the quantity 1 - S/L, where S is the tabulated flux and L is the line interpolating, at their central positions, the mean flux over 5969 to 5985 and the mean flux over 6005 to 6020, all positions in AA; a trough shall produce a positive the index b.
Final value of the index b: -0.76 AA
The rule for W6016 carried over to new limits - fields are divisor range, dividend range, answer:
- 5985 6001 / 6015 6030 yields 0.97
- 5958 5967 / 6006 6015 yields 1.02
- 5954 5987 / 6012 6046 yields 1.02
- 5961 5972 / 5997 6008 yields 1.02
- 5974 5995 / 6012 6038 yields 1.00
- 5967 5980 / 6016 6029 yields 1.00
